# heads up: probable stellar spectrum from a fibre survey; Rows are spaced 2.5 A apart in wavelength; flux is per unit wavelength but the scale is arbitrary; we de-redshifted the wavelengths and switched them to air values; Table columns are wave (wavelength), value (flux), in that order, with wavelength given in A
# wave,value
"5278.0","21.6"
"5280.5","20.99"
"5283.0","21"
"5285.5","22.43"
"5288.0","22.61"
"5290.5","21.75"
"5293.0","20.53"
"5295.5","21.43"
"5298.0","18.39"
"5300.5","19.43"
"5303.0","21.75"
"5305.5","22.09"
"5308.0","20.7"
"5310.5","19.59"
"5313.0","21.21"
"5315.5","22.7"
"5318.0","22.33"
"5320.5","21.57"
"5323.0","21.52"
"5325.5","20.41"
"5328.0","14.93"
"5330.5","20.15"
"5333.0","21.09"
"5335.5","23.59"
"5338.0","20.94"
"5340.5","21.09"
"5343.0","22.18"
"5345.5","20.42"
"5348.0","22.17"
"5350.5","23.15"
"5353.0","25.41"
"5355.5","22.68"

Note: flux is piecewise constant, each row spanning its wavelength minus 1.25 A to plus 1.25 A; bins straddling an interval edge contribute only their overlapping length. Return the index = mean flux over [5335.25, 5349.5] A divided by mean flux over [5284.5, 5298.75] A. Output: 1.02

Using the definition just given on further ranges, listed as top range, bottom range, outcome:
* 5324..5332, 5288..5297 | 0.87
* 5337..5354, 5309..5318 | 1.04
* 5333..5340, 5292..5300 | 1.09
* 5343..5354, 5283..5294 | 1.04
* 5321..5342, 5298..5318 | 0.98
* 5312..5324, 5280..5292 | 1.00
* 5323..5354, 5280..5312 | 1.01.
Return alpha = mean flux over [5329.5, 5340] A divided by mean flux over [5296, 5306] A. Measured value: 1.1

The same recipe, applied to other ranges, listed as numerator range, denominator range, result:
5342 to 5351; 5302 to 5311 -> 1.04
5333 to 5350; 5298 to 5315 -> 1.05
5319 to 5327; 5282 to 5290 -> 0.95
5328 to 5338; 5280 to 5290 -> 0.95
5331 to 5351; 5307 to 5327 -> 1.03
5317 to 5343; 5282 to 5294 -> 0.96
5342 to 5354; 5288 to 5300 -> 1.09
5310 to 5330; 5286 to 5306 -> 0.98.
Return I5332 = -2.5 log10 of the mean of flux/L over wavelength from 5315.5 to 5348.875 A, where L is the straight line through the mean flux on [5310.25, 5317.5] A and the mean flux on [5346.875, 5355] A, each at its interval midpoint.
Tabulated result 0.074 mag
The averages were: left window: 21.5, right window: 23.5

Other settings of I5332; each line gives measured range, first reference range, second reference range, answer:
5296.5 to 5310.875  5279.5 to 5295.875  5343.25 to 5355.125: 0.08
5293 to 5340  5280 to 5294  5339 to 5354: 0.06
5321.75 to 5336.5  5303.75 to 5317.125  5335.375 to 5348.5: 0.06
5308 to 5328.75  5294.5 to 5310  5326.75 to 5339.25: -0.02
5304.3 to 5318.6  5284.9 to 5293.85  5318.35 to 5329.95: -0.04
